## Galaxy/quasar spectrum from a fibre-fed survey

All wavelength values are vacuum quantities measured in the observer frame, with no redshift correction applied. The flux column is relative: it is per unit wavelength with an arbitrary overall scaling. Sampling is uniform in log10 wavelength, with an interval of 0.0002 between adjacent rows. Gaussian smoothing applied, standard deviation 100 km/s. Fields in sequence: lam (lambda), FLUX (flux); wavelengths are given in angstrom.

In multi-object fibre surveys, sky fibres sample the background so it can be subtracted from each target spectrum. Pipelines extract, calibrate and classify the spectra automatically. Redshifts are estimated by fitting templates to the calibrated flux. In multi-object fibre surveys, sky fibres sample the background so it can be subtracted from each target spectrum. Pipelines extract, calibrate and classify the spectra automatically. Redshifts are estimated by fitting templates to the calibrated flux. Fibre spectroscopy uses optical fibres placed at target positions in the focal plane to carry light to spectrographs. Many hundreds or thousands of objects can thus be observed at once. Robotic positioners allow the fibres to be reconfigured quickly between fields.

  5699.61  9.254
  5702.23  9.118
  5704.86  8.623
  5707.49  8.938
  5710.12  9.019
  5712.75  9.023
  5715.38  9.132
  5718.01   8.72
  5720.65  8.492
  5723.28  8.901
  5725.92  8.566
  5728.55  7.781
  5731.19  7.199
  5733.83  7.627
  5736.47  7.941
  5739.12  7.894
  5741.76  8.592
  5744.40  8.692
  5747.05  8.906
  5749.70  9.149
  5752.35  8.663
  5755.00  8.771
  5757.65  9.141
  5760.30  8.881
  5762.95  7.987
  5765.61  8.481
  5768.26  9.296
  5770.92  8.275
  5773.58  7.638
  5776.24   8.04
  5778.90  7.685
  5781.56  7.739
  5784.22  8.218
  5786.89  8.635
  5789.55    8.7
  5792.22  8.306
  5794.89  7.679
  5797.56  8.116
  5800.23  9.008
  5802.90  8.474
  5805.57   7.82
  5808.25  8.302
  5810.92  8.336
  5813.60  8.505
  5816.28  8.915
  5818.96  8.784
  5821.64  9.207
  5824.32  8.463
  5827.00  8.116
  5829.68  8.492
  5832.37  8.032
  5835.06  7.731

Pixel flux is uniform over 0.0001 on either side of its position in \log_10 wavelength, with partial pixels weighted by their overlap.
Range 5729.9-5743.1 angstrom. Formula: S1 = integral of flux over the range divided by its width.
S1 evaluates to 7.85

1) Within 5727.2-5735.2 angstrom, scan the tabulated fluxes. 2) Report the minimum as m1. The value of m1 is 7.199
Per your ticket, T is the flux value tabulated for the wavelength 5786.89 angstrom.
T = 8.635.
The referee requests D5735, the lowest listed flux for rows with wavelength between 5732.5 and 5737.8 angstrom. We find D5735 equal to 7.627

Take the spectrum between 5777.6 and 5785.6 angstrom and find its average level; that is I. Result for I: 7.88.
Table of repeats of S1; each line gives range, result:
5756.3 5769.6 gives 8.76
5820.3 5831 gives 8.58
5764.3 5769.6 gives 8.89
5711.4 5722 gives 8.85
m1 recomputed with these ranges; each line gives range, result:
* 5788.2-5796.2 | 7.679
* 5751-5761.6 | 8.663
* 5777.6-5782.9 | 7.685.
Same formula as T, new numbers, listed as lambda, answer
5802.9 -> 8.474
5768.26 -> 9.296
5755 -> 8.771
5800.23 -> 9.008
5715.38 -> 9.132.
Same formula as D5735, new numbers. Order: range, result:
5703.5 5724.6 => 8.492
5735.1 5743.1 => 7.894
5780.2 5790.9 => 7.739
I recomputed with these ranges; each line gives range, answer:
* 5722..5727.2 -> 8.73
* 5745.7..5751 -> 9.01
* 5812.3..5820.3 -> 8.73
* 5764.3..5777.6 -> 8.34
